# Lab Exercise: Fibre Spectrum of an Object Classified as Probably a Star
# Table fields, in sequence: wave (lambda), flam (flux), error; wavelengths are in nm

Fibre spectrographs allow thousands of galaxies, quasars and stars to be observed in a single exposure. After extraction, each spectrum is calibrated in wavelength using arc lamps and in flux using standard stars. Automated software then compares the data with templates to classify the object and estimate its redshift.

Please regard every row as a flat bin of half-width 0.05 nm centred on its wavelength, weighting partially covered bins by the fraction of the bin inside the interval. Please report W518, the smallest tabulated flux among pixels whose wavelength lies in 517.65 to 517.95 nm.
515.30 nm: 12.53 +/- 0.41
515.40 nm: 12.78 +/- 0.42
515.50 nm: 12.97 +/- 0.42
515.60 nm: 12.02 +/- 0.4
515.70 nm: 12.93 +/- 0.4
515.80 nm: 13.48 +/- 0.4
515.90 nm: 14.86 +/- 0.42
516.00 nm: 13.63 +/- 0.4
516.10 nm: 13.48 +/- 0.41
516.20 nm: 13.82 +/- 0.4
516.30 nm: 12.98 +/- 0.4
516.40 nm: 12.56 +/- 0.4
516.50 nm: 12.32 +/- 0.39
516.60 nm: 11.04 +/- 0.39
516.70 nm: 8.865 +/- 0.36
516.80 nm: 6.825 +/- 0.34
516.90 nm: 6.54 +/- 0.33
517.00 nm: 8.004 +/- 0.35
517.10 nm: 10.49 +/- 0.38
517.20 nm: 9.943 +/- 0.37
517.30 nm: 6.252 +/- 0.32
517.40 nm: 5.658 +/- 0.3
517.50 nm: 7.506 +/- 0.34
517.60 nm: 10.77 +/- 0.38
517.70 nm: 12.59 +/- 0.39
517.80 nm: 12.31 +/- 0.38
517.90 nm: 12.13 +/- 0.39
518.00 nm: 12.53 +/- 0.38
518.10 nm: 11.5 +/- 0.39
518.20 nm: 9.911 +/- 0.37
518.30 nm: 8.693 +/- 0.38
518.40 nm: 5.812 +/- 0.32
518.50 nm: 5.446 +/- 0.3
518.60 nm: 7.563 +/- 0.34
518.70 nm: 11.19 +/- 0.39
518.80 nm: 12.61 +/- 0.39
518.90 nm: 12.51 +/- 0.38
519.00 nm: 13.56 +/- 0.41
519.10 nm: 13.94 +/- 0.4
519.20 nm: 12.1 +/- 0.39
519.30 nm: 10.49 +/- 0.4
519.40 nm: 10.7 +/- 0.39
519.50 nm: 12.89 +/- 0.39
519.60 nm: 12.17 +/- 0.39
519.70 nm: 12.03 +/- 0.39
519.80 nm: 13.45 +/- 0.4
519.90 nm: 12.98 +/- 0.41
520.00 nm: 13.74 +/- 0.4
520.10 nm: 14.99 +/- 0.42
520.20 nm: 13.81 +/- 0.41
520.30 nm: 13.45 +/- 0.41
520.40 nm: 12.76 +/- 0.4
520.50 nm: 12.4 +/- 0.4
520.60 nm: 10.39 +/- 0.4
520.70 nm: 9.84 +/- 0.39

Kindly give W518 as 12.13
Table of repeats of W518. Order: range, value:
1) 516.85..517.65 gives 5.658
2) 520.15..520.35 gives 13.45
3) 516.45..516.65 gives 11.04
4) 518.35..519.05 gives 5.446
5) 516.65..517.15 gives 6.54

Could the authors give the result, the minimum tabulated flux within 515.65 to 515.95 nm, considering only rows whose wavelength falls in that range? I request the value 12.93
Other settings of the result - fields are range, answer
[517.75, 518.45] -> 5.812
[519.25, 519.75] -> 10.49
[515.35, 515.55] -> 12.78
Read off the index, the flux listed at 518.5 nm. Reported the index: 5.446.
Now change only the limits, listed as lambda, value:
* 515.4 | 12.78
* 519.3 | 10.49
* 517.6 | 10.77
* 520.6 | 10.39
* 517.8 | 12.31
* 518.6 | 7.563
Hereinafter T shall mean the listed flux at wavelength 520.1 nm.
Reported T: 14.99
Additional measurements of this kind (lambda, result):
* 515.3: 12.53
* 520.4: 12.76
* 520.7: 9.84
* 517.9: 12.13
